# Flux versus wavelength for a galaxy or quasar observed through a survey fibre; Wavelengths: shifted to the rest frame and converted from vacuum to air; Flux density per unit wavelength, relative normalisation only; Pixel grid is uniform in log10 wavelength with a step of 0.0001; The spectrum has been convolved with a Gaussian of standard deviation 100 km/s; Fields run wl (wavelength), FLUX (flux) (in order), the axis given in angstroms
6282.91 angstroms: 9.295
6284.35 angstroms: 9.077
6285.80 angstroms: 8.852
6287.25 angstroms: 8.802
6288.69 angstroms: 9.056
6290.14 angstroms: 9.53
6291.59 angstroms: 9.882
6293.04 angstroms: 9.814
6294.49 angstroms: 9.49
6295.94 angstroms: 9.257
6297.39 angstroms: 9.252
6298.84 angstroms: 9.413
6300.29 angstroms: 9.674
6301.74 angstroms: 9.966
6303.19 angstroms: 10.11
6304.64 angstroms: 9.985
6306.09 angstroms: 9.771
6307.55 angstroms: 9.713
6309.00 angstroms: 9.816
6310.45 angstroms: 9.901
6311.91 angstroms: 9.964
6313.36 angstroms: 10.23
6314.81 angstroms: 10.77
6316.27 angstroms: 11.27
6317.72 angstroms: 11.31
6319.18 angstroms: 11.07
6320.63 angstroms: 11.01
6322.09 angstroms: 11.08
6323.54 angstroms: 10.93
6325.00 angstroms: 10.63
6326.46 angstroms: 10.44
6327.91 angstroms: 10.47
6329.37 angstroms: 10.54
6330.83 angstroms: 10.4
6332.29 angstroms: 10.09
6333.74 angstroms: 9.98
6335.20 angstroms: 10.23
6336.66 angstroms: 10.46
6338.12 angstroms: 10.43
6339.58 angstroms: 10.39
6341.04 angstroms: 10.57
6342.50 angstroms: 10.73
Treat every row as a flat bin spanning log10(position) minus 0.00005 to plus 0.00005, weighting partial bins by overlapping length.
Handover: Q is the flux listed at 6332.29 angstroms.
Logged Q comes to 10.09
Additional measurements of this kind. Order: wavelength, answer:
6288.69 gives 9.056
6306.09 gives 9.771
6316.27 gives 11.27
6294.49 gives 9.49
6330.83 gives 10.4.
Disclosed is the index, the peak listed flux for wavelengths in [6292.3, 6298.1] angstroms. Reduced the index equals 9.814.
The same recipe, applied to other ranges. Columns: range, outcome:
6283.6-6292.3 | 9.882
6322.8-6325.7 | 10.93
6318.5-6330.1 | 11.08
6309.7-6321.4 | 11.31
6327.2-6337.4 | 10.54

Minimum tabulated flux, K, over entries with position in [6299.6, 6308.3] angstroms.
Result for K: 9.674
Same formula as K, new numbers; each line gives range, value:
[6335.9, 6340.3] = 10.39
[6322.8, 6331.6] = 10.4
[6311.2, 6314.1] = 9.964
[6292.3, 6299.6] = 9.252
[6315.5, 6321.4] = 11.01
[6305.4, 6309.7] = 9.713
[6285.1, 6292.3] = 8.802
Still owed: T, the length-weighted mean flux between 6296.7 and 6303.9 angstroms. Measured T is 9.69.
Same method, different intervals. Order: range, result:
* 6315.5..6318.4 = 11.3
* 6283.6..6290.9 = 9.08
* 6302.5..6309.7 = 9.88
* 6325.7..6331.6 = 10.5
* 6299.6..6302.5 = 9.83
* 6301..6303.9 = 10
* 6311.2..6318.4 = 10.7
